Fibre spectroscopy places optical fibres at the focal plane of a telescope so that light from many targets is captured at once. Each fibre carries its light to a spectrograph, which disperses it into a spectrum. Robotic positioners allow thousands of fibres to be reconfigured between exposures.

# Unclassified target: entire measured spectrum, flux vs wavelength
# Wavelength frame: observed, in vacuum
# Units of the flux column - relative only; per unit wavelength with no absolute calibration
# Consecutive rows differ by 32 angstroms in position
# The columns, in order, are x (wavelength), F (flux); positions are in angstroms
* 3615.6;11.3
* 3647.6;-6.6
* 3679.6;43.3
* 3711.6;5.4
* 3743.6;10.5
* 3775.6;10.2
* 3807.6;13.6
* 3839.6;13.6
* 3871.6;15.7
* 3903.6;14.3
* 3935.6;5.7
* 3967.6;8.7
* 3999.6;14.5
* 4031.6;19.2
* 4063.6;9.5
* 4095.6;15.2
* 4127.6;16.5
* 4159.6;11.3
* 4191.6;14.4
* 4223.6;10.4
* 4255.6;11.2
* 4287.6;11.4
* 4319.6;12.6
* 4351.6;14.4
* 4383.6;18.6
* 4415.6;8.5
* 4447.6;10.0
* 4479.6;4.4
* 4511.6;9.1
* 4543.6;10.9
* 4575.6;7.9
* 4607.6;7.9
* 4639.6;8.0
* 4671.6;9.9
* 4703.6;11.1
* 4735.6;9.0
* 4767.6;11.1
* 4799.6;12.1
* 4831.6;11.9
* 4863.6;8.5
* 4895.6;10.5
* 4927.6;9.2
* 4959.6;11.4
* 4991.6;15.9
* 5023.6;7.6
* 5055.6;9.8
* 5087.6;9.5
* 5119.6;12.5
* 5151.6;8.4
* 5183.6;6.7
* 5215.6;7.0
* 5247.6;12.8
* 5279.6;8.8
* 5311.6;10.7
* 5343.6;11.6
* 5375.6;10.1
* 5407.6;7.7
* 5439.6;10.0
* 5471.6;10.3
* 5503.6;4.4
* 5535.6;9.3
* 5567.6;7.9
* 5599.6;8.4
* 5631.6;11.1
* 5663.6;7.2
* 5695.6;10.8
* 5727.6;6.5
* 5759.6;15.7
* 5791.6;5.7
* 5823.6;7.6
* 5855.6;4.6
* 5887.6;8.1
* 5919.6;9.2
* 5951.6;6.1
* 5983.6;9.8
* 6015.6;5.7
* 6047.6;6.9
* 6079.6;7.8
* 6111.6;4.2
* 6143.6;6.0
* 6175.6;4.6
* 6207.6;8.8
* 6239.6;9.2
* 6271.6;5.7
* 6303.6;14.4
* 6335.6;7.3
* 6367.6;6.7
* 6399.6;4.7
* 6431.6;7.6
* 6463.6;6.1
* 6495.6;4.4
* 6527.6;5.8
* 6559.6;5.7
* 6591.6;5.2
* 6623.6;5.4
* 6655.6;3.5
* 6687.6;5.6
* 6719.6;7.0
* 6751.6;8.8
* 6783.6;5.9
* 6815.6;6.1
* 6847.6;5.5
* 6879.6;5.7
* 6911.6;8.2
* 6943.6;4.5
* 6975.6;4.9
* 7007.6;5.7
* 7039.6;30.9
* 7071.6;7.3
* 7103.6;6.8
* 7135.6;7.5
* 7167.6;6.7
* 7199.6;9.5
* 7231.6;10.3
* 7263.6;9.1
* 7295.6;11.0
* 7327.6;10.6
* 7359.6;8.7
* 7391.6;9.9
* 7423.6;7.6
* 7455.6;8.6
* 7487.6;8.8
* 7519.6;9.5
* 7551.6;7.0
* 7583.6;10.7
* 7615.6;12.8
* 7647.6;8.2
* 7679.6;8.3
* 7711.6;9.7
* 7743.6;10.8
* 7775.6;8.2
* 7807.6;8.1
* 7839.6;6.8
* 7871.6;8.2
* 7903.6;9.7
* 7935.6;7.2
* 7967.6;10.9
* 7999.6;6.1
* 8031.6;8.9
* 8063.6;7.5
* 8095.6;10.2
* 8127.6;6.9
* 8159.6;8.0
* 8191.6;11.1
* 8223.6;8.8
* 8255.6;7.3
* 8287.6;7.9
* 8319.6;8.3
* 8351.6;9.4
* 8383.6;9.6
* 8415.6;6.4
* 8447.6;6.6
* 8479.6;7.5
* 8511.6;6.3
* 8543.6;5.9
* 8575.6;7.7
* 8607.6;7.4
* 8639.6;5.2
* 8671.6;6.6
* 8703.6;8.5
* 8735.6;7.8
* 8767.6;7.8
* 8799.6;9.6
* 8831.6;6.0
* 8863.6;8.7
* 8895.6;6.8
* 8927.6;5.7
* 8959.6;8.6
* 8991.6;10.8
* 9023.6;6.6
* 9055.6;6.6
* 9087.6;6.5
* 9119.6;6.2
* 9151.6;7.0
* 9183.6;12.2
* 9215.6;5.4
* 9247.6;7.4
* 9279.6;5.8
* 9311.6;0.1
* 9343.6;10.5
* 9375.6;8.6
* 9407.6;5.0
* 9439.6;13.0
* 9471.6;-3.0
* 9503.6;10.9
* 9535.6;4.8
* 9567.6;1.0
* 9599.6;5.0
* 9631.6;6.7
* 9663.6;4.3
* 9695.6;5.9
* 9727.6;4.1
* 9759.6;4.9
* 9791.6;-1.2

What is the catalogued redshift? 0.886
